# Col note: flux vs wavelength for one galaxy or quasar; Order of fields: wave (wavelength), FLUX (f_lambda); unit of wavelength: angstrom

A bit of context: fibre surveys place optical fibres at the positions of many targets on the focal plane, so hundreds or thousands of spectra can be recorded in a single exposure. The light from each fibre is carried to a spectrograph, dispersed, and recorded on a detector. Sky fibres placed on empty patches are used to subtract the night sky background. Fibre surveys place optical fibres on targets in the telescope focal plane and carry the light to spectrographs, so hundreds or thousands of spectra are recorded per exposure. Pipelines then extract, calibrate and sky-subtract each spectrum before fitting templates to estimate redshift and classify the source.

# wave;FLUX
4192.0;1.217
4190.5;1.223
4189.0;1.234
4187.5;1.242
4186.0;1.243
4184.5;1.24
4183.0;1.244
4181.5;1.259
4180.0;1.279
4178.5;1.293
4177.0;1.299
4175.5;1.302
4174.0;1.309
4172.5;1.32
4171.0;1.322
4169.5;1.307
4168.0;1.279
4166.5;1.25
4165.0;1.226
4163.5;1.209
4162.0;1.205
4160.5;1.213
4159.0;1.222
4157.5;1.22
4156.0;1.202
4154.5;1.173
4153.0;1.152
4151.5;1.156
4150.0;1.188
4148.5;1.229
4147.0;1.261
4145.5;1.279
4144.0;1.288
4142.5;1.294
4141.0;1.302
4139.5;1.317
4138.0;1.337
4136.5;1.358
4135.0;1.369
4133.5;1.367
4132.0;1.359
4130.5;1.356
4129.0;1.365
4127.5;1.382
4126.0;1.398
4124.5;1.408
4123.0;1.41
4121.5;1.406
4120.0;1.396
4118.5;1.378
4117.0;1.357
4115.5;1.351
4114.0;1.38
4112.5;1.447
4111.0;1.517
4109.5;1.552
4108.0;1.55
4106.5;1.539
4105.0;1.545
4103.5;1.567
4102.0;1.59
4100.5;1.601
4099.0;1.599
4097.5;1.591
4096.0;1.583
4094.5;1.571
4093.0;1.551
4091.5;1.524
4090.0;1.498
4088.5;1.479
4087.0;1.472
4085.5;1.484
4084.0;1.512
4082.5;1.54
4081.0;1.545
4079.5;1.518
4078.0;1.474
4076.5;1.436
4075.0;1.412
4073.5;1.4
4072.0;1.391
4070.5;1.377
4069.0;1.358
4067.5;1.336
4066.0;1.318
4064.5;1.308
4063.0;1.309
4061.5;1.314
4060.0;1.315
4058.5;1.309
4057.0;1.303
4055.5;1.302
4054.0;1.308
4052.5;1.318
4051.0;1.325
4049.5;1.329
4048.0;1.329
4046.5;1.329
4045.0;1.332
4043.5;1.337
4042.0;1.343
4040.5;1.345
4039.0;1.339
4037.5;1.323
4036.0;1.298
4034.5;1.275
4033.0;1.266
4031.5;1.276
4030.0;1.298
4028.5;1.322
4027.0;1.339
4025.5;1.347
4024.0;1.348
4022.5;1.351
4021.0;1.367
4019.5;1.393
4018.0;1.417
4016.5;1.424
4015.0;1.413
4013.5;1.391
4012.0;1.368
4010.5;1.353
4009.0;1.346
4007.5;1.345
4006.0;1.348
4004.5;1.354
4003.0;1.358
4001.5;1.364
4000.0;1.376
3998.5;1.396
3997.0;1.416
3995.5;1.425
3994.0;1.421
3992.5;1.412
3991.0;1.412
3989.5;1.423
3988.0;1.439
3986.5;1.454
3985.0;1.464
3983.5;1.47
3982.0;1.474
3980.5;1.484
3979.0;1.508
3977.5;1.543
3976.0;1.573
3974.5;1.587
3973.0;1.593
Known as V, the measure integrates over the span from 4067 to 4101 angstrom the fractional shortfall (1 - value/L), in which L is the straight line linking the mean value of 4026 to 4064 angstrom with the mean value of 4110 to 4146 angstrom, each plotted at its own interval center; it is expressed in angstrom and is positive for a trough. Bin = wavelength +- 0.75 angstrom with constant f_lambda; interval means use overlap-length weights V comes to -3.8 angstrom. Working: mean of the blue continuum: 1.32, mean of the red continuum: 1.37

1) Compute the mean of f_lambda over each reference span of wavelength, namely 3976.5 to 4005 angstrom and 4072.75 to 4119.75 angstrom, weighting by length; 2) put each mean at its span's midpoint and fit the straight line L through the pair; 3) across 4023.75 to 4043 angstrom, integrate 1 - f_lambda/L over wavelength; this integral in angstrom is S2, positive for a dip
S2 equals 1.9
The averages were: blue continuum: 1.43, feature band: 1.32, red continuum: 1.5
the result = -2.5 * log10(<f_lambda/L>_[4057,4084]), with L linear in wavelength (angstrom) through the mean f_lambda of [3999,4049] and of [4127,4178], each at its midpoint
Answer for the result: -0.06 mag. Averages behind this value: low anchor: 1.35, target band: 1.39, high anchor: 1.28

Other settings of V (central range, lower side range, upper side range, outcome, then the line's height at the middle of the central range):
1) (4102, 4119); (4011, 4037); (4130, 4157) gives -2.39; 1.3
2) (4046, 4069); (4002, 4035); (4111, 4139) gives 0.75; 1.36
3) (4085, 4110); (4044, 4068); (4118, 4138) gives -3.59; 1.35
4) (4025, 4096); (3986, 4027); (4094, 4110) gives 5.36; 1.49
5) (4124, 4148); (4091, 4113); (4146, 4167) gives 0.02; 1.34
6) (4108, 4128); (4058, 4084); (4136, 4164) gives -1.77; 1.3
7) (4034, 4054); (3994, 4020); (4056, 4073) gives 0.37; 1.35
